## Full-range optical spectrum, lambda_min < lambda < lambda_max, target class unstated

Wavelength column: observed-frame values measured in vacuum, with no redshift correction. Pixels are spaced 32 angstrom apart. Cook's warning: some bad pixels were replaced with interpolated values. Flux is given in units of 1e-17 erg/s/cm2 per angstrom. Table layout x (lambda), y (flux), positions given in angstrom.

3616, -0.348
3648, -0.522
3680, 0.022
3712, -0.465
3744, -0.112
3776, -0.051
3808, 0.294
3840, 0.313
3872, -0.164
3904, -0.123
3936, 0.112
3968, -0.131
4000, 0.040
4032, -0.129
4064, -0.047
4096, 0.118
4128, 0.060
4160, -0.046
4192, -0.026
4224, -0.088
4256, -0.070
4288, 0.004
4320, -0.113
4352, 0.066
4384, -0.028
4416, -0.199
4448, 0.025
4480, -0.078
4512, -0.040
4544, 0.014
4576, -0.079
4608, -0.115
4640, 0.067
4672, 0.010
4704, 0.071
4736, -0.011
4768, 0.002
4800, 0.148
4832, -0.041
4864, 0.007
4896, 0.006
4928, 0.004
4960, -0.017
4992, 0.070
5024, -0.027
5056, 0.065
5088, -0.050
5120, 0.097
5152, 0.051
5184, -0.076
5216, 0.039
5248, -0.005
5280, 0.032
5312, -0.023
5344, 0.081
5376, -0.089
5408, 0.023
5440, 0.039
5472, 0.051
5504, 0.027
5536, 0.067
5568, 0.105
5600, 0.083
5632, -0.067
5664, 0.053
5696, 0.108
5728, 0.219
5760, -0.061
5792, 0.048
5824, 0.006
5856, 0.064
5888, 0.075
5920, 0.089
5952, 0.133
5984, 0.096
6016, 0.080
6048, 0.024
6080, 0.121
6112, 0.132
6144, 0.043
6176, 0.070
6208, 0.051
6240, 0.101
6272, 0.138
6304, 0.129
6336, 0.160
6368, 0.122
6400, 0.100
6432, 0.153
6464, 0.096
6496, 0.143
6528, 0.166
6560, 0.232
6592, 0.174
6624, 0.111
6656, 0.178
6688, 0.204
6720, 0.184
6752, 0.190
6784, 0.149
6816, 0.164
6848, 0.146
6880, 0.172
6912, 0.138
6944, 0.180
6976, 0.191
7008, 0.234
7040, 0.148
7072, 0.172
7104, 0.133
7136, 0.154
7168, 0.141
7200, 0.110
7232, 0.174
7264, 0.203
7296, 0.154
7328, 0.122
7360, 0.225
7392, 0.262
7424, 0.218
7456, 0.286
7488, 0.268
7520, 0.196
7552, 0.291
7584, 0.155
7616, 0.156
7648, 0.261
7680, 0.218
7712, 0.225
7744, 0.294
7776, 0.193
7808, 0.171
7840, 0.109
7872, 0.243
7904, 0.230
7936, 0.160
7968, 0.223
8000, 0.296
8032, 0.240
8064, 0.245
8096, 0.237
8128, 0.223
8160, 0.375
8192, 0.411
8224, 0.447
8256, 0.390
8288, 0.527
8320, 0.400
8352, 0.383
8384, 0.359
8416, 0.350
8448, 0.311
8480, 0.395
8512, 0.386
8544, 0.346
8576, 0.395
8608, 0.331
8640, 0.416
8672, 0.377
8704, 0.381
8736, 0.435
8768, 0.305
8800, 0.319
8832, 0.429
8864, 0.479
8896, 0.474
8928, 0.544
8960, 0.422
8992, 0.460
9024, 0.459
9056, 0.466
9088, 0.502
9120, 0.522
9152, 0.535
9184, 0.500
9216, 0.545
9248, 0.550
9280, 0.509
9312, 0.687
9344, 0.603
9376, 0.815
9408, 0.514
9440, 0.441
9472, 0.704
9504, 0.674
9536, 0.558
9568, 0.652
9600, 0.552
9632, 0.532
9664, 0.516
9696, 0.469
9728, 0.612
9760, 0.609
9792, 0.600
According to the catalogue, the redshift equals 1.046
